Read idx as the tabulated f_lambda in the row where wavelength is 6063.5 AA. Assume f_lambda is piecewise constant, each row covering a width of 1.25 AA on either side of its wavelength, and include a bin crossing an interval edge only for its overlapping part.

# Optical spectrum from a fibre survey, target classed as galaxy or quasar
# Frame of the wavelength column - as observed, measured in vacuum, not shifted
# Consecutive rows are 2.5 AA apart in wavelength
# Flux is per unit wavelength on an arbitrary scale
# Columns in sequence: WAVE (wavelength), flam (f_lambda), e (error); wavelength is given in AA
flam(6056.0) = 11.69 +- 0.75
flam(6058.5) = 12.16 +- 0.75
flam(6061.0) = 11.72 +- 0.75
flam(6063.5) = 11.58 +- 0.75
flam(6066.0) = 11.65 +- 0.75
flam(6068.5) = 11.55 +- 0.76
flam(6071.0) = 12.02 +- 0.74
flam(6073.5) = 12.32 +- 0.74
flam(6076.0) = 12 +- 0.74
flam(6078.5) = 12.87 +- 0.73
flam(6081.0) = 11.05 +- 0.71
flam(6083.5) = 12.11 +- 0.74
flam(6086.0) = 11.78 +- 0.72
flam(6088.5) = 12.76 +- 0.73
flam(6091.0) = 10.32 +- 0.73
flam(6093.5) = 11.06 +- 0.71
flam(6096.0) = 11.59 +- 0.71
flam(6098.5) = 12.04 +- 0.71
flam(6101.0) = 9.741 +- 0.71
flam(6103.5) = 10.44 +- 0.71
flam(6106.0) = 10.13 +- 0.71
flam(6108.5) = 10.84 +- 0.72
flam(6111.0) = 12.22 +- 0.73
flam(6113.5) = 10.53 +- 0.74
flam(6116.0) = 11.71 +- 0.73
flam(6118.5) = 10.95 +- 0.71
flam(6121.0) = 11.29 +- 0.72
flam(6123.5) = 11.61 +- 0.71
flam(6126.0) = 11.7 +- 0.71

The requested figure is 11.58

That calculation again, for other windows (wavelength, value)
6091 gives 10.32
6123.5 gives 11.61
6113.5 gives 10.53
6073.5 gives 12.32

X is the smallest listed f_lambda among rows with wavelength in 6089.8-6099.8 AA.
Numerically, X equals 10.32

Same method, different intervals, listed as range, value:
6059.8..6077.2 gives 11.55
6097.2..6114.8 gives 9.741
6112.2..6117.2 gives 10.53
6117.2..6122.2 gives 10.95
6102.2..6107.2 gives 10.13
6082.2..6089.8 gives 11.78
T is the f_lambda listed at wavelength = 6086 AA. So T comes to 11.78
